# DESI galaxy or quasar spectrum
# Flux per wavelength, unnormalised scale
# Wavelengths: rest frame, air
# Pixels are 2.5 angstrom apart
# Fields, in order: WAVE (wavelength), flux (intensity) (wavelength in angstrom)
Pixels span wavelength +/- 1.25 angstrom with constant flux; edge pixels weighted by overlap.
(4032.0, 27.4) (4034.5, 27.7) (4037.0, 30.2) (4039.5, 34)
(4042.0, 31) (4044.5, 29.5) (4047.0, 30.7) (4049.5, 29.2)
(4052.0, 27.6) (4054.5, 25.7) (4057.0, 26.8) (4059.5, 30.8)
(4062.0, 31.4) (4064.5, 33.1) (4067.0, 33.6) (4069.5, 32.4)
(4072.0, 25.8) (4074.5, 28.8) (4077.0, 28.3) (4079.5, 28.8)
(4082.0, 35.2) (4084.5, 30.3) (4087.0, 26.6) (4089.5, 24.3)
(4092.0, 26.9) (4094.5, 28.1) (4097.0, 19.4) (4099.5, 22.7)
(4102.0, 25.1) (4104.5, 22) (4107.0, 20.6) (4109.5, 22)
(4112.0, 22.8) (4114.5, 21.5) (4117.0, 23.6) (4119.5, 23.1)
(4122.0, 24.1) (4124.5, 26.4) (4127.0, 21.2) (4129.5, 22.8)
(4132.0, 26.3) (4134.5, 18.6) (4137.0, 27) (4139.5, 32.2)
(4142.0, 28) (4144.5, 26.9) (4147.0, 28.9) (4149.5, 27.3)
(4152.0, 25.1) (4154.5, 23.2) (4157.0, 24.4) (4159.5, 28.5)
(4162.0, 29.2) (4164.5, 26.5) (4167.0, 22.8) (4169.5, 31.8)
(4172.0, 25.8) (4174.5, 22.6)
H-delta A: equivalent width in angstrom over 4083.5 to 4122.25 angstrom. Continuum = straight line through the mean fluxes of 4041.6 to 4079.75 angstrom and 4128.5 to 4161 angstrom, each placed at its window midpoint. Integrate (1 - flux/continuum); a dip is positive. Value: 5.53 angstrom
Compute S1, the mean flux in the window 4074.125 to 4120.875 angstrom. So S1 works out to 25.2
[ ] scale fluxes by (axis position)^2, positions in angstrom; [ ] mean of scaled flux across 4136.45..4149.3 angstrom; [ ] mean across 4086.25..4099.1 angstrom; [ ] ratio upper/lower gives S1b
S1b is 1.2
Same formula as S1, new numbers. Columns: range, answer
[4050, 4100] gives 28.4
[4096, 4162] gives 24.5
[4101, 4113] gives 22.4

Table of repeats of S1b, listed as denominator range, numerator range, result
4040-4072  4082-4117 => 0.83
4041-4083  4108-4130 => 0.79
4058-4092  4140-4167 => 0.93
